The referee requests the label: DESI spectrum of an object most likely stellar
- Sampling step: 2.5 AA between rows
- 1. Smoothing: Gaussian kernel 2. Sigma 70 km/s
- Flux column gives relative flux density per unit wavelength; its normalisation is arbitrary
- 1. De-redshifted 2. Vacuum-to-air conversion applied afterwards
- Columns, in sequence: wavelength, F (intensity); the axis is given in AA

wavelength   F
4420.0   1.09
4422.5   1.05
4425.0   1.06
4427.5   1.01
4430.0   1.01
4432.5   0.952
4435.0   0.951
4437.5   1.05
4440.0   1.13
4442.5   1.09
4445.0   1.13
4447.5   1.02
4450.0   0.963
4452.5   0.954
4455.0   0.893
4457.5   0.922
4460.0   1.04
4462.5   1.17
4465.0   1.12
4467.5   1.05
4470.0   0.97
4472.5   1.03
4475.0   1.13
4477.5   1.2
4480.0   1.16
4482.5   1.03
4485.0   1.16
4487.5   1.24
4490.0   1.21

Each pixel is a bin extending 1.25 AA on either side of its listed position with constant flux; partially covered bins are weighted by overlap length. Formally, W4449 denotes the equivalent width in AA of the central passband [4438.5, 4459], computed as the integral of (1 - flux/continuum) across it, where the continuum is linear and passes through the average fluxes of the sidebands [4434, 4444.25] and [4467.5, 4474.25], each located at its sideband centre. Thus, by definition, 0.7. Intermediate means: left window 1.06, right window 1.02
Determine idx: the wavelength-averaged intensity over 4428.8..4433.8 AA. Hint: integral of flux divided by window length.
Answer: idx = 0.98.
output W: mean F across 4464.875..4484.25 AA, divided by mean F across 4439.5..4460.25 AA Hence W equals 1.07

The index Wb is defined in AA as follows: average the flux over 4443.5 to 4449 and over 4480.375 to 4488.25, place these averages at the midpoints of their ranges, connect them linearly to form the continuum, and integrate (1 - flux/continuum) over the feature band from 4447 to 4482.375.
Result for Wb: 1.92 AA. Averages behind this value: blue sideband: 1.07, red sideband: 1.14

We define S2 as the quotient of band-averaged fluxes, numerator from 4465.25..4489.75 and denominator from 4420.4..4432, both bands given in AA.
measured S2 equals 1.08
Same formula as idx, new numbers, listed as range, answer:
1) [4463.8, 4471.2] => 1.05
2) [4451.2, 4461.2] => 0.952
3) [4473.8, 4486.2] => 1.14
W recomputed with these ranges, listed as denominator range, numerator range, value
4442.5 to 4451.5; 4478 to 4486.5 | 1.08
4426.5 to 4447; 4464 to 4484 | 1.04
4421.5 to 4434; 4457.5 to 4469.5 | 1.05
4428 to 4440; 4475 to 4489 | 1.15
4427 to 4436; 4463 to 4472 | 1.08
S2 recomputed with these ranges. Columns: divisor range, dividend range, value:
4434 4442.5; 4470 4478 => 1.03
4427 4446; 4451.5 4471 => 0.98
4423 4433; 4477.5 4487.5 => 1.13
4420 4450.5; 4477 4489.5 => 1.12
